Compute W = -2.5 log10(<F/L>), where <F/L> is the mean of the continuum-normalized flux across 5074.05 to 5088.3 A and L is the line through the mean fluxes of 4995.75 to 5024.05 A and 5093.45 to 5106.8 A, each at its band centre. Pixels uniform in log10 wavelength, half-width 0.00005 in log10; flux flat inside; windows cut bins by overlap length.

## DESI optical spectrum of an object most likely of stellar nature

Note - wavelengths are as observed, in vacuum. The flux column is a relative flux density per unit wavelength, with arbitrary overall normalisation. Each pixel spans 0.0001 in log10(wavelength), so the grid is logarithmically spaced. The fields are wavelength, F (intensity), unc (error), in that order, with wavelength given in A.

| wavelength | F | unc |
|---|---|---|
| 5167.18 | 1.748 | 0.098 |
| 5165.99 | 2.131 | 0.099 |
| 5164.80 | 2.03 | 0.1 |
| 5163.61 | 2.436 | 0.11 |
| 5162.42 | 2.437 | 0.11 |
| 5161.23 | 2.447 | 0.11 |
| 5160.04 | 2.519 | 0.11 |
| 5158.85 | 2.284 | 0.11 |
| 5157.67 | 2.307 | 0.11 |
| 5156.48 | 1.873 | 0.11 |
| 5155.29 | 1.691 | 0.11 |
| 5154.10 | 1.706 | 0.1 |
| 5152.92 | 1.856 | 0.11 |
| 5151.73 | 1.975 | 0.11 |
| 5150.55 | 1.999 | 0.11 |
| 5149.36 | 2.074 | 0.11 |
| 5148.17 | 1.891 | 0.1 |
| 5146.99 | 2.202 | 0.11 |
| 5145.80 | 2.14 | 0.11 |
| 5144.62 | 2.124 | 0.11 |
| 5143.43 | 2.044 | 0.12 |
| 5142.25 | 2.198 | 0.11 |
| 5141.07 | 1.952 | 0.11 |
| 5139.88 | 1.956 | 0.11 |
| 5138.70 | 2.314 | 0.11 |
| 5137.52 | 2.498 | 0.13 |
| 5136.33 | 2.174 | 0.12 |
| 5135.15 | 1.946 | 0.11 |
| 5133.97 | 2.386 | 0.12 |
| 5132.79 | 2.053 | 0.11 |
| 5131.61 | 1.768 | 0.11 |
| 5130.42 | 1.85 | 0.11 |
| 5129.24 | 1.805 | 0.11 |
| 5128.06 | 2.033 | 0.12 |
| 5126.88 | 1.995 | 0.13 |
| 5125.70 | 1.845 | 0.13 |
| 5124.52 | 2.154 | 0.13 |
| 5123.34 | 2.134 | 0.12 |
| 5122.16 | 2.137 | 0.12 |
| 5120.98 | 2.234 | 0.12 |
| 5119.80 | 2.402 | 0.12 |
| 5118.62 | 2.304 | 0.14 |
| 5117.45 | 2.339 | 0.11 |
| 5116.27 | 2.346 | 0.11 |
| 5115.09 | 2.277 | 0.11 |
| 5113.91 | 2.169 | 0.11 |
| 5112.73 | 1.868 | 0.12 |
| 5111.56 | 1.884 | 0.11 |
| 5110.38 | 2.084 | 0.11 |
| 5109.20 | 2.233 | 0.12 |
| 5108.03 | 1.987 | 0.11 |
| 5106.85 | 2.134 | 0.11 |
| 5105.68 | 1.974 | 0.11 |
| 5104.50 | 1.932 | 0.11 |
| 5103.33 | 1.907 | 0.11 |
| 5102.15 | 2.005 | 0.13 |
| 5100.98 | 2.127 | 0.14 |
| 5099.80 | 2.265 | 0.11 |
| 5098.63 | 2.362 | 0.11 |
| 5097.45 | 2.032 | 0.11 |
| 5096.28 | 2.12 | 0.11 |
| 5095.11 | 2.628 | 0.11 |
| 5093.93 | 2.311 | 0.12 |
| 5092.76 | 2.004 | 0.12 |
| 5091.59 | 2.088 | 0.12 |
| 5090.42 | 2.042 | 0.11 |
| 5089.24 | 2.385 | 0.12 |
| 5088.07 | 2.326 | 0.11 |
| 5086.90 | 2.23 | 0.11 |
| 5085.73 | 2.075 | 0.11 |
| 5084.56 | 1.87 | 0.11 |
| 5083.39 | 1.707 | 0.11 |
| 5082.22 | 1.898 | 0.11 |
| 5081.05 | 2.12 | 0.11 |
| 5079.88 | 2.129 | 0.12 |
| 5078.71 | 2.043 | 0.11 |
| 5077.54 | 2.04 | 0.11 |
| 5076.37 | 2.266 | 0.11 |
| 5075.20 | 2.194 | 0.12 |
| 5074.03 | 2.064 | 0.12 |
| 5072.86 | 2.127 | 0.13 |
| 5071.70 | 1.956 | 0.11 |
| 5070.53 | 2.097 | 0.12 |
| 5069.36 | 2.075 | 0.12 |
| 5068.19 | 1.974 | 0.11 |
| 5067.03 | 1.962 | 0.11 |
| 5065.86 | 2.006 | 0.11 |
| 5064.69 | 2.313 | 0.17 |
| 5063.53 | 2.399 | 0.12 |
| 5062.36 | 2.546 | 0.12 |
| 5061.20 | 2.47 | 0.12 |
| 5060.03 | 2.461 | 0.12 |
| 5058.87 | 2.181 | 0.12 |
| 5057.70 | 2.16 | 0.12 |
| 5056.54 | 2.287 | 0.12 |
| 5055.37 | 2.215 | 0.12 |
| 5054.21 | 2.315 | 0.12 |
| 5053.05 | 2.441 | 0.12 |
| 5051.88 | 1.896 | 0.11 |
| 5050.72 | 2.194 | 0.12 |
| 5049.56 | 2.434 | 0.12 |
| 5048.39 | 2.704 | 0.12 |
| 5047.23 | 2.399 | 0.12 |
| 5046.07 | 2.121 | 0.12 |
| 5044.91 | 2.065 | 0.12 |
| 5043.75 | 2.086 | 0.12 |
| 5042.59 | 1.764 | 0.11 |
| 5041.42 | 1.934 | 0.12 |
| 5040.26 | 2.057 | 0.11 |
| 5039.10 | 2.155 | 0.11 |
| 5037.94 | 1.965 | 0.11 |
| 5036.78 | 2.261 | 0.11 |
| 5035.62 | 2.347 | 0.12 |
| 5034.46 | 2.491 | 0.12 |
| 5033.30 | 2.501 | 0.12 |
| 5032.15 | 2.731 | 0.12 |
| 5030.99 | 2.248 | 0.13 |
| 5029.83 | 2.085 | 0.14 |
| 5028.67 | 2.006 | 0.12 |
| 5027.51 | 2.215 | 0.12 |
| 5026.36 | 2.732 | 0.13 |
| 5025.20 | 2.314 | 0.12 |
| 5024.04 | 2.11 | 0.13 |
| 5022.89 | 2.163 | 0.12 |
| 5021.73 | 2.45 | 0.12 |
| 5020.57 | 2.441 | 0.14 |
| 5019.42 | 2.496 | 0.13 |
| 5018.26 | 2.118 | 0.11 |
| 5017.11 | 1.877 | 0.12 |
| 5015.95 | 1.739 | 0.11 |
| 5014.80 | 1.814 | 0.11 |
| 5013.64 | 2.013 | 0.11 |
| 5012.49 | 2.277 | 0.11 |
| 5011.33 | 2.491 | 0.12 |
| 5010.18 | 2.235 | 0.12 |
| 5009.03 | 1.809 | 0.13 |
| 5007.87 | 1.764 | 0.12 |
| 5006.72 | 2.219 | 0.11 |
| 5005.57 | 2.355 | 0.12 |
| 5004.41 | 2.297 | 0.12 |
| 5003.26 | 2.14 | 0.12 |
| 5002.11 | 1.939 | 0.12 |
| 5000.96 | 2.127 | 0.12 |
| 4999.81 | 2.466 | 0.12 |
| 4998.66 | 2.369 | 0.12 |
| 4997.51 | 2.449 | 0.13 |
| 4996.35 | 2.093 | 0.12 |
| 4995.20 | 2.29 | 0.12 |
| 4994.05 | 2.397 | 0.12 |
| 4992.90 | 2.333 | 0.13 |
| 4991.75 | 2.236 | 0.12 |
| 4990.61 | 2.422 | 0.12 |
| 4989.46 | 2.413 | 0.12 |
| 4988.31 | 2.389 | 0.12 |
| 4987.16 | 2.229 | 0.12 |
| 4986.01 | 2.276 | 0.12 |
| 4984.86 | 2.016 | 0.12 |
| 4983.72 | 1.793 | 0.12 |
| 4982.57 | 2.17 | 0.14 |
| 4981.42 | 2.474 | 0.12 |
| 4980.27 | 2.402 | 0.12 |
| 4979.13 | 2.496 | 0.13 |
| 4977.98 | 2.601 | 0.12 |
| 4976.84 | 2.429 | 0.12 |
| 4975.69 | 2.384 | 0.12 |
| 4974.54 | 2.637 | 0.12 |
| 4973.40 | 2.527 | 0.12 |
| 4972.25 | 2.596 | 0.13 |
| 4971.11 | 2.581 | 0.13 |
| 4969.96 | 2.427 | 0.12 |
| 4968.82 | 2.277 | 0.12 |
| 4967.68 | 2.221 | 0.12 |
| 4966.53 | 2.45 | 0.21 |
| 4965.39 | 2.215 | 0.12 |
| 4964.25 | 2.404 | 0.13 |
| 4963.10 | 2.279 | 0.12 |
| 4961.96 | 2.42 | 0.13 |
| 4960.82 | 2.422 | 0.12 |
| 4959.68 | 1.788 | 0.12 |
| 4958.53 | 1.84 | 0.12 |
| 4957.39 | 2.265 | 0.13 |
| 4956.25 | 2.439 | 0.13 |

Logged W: 0.04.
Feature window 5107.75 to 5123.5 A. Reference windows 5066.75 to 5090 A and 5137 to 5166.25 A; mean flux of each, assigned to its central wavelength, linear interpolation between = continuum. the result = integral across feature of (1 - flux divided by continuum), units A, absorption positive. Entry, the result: -0.6 A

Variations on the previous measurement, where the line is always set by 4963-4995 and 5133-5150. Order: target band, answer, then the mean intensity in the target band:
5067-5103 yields 1.6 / 2.11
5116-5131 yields 0.3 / 2.12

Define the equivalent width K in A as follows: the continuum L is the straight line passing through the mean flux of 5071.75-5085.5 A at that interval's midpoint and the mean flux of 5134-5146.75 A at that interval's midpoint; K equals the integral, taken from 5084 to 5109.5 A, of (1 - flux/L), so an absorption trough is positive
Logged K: -0.8 A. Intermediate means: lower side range 2.04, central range 2.14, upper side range 2.15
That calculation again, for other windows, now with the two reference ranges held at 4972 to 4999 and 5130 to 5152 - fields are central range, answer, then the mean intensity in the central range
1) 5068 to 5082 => 0.7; 2.09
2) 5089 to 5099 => -0.2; 2.21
